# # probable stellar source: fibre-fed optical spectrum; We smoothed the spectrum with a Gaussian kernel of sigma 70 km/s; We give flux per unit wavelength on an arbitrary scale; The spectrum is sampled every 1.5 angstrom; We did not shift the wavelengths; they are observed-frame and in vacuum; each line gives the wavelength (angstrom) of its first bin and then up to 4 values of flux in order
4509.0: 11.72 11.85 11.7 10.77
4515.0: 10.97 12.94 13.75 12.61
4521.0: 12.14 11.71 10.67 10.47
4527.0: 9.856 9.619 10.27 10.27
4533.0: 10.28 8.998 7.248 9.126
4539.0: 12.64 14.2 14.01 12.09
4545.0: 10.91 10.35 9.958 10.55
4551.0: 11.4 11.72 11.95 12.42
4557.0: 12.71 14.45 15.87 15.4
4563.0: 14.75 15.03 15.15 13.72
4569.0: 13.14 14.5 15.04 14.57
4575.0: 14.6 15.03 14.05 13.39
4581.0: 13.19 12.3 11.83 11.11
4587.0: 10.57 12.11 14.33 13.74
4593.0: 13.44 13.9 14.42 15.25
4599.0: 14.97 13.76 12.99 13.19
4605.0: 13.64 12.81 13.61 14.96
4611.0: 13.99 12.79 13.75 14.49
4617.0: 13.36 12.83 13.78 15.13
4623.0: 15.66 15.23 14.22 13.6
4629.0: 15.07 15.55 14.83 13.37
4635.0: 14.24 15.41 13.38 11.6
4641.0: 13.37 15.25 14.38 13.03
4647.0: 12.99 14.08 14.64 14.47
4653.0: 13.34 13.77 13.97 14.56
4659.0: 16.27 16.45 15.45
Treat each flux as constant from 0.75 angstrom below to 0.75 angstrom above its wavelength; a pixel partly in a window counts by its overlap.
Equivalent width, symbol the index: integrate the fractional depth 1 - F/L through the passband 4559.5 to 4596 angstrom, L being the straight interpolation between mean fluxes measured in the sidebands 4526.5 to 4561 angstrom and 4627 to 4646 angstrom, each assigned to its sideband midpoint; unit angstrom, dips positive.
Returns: -4.2 angstrom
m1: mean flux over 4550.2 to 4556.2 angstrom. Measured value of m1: 11.9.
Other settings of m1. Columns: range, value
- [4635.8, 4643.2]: 13.8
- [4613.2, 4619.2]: 13.6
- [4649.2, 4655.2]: 14.1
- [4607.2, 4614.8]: 13.8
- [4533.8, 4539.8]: 9.55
